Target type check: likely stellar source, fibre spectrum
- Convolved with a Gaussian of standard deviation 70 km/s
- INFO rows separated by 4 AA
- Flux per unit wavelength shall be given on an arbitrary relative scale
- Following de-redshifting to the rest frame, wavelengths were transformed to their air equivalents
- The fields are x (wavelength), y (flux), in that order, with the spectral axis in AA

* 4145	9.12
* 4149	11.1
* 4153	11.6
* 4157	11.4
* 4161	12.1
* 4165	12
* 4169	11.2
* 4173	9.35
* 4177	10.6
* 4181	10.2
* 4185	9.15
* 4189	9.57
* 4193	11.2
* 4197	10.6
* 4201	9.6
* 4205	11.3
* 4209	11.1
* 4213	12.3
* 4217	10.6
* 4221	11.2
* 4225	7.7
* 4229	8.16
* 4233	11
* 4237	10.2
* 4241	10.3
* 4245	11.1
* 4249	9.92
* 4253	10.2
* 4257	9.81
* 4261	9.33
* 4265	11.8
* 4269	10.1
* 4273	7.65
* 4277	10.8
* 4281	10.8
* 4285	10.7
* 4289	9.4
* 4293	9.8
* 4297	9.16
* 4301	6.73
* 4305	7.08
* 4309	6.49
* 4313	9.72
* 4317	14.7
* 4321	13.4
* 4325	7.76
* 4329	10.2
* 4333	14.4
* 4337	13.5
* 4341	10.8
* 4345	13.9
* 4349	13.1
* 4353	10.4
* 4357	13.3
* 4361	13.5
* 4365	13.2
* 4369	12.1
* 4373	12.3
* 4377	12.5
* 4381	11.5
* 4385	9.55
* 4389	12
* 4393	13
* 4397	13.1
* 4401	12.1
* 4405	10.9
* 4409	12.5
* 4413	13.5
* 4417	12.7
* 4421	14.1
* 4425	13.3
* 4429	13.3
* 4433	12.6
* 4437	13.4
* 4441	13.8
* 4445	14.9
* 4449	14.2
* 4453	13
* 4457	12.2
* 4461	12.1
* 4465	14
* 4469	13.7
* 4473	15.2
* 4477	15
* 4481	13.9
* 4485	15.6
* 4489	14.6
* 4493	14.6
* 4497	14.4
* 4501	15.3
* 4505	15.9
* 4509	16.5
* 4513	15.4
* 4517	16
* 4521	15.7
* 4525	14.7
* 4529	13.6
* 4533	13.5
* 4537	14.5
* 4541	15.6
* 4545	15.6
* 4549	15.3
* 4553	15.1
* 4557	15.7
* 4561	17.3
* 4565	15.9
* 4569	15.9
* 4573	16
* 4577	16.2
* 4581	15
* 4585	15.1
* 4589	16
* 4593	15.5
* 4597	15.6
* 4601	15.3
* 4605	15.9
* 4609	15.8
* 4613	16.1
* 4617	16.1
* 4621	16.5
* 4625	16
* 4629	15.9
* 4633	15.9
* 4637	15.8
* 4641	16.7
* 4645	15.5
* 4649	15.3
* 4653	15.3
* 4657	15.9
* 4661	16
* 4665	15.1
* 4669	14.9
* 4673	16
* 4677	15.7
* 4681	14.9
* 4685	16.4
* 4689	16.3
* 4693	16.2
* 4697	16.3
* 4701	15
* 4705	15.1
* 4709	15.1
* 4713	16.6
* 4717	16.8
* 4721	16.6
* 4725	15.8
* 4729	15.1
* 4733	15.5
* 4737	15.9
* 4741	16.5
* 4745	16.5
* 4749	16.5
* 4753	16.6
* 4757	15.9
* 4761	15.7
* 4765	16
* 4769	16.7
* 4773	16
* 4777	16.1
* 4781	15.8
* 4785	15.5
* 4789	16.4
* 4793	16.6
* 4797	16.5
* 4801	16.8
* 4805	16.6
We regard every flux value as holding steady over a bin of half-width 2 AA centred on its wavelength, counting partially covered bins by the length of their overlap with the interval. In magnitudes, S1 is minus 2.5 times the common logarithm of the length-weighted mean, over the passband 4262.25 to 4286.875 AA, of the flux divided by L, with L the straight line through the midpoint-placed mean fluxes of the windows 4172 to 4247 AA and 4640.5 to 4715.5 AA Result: 0.077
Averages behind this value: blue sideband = 10.3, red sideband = 15.7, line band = 10.3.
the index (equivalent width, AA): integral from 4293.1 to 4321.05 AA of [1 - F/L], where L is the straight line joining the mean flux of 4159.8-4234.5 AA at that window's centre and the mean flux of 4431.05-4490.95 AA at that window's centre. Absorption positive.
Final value 5.96 AA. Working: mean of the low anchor 10.4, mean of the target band 9.36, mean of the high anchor 13.9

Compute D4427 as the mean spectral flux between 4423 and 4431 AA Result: 13.3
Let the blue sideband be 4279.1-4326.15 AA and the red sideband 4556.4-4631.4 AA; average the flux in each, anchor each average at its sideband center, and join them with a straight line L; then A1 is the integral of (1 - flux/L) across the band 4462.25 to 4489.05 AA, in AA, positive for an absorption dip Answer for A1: -2.3 AA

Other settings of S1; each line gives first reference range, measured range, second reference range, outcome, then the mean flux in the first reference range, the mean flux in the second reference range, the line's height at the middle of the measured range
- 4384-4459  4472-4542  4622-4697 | -0.08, 12.9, 15.8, 13.9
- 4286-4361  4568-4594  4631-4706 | -0.09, 10.8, 15.7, 14.5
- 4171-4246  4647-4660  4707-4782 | -0.03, 10.3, 16.1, 15.1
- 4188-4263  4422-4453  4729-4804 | -0.08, 10.3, 16.2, 12.6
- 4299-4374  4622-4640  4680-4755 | -0.07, 11.4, 16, 15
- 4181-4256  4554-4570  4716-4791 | -0.15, 10.3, 16.1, 14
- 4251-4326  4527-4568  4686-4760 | -0.13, 9.79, 16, 13.5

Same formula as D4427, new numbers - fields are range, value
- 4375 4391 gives 11.4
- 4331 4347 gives 13.2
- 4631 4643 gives 16.1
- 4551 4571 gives 16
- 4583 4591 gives 15.6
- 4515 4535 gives 14.7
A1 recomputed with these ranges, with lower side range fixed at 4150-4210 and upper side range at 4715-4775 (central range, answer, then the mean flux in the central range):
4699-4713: 0.4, 15.3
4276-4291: 1.7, 10.4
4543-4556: -1.0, 15.4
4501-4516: -2.1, 15.9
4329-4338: -0.7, 13.2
